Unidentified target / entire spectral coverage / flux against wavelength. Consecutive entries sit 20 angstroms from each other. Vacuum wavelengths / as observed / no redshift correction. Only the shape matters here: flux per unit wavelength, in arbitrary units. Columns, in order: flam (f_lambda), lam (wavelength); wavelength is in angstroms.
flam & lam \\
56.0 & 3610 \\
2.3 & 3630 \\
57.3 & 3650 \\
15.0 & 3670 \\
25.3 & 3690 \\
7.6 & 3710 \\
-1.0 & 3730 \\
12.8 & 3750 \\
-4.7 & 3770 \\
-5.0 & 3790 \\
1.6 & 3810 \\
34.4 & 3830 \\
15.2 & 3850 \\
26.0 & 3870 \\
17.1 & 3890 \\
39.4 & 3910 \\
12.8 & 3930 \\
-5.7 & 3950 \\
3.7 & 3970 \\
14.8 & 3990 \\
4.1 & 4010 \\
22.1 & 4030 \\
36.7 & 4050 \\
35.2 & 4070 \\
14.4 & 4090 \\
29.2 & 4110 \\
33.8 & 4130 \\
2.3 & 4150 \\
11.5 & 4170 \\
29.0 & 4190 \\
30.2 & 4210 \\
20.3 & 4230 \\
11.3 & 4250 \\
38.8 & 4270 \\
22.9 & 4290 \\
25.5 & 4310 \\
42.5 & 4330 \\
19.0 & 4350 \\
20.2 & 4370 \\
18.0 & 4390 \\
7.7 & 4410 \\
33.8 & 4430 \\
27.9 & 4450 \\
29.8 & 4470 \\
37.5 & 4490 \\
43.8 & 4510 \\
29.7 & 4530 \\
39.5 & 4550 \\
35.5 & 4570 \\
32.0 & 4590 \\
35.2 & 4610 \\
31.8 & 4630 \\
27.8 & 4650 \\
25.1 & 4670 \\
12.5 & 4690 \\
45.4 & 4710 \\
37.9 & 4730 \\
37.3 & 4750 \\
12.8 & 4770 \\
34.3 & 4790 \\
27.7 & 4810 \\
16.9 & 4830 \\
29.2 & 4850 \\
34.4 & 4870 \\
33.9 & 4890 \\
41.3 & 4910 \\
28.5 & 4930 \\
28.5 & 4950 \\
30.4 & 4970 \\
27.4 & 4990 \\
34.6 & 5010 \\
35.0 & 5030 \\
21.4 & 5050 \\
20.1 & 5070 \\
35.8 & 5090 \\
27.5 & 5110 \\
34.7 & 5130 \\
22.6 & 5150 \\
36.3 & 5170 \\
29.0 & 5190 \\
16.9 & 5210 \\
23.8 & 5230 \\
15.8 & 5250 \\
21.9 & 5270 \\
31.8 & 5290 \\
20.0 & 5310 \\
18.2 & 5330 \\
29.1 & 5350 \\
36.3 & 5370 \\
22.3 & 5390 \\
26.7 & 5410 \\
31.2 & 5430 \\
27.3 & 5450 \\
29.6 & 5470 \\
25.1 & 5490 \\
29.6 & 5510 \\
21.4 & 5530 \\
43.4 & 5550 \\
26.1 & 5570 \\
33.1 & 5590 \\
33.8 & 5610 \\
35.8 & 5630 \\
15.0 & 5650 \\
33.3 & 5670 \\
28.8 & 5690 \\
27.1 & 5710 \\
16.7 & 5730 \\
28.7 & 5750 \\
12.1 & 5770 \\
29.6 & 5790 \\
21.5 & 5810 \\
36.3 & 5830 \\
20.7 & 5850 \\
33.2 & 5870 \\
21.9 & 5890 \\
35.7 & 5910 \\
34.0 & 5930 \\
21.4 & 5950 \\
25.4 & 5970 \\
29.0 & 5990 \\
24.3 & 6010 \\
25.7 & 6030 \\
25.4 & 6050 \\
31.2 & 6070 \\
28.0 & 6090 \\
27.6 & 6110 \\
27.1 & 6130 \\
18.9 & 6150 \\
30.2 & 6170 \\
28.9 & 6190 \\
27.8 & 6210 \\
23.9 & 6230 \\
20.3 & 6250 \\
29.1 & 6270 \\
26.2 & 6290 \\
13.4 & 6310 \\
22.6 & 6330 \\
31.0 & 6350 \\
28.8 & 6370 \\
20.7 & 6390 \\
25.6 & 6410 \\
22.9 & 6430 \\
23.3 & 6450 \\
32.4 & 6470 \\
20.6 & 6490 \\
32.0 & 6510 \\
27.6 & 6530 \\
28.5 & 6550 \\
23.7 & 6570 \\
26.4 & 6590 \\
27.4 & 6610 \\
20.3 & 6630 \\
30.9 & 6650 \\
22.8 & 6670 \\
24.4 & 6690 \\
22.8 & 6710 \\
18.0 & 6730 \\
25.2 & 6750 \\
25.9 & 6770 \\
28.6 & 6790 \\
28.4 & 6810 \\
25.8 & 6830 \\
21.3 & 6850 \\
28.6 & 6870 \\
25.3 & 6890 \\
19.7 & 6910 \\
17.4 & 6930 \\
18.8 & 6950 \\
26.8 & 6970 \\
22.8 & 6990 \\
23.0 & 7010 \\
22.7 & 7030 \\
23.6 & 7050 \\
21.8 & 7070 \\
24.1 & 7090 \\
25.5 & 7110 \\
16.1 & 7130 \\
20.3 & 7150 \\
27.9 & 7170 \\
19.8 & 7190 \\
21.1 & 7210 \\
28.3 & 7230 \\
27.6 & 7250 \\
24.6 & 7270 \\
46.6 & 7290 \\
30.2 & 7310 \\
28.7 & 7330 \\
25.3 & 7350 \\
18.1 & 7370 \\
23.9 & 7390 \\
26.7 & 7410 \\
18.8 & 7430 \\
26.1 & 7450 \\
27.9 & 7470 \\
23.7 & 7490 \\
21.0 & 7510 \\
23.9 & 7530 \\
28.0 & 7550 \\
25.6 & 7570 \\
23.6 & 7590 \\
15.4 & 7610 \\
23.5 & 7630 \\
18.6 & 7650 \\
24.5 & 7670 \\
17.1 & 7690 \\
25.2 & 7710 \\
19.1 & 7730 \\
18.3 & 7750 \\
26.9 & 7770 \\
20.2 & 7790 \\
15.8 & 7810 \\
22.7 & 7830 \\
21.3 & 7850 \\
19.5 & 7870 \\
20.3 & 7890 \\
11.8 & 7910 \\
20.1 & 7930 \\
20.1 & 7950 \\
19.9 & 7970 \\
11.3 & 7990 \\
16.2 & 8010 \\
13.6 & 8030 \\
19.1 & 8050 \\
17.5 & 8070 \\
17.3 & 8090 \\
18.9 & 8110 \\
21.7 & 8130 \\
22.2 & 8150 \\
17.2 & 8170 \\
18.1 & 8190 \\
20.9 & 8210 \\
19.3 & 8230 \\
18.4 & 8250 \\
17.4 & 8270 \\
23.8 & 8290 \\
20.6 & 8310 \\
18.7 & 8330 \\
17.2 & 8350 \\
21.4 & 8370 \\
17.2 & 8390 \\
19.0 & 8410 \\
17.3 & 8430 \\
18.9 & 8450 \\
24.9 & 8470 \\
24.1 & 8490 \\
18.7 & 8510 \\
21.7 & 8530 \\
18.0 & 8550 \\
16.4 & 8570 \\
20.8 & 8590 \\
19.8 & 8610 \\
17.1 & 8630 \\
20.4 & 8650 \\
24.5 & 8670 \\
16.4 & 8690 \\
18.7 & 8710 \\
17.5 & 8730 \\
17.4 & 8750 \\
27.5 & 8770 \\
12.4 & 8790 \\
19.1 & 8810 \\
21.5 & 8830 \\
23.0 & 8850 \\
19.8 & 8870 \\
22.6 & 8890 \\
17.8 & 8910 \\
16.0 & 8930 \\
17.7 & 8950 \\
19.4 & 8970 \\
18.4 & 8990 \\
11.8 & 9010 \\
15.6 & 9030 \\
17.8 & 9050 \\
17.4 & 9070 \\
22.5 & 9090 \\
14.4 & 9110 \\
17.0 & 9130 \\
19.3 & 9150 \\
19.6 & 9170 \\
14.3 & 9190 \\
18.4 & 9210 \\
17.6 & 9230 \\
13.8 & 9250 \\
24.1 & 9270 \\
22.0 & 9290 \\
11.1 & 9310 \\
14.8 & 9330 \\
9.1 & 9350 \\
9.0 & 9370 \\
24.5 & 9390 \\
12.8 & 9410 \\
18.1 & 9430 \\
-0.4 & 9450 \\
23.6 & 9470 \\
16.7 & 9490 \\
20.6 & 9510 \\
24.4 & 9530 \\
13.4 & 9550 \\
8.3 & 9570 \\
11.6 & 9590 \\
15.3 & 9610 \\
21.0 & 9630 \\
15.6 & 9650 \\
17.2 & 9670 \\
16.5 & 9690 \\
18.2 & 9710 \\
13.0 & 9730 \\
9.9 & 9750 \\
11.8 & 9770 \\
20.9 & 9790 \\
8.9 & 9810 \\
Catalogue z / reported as 0.109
